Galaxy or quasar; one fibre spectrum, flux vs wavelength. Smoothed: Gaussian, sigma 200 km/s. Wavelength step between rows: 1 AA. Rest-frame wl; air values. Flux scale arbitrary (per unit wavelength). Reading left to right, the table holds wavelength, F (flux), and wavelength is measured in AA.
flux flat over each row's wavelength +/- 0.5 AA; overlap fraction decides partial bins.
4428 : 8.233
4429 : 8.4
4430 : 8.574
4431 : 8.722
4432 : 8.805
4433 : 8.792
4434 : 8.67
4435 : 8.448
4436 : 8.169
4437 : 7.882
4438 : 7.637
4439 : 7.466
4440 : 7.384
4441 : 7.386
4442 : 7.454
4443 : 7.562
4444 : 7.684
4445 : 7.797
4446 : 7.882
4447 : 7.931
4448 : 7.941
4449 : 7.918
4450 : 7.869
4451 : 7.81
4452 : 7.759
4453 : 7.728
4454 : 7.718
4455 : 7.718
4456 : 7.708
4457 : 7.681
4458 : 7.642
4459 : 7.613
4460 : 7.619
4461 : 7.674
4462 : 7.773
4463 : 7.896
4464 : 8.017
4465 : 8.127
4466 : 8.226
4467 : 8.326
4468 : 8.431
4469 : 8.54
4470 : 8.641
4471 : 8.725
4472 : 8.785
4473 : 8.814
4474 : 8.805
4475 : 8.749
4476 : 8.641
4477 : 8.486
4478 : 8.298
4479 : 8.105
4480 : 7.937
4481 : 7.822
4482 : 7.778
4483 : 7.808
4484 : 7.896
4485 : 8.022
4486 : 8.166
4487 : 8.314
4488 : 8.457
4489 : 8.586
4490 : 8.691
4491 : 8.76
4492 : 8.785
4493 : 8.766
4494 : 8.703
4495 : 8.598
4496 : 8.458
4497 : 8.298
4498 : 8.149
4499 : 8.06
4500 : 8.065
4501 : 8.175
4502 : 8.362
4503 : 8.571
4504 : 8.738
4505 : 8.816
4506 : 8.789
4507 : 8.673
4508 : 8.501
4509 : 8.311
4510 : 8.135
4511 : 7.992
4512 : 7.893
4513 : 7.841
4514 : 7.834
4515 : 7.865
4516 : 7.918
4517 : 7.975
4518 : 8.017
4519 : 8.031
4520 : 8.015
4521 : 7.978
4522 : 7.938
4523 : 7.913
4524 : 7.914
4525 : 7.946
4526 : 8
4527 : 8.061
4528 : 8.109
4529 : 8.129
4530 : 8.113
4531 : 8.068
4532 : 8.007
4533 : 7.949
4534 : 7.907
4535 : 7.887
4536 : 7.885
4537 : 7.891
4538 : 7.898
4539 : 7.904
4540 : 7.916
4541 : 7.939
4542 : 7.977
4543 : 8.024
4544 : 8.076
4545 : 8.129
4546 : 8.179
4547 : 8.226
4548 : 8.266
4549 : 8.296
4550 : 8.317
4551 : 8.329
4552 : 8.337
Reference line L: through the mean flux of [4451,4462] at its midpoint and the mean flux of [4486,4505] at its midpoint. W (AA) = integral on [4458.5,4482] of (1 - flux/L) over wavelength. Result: -0.8 AA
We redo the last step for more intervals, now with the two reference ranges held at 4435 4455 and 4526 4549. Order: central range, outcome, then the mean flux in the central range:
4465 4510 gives -3.1 AA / 8.42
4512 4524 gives 0.1 AA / 7.94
